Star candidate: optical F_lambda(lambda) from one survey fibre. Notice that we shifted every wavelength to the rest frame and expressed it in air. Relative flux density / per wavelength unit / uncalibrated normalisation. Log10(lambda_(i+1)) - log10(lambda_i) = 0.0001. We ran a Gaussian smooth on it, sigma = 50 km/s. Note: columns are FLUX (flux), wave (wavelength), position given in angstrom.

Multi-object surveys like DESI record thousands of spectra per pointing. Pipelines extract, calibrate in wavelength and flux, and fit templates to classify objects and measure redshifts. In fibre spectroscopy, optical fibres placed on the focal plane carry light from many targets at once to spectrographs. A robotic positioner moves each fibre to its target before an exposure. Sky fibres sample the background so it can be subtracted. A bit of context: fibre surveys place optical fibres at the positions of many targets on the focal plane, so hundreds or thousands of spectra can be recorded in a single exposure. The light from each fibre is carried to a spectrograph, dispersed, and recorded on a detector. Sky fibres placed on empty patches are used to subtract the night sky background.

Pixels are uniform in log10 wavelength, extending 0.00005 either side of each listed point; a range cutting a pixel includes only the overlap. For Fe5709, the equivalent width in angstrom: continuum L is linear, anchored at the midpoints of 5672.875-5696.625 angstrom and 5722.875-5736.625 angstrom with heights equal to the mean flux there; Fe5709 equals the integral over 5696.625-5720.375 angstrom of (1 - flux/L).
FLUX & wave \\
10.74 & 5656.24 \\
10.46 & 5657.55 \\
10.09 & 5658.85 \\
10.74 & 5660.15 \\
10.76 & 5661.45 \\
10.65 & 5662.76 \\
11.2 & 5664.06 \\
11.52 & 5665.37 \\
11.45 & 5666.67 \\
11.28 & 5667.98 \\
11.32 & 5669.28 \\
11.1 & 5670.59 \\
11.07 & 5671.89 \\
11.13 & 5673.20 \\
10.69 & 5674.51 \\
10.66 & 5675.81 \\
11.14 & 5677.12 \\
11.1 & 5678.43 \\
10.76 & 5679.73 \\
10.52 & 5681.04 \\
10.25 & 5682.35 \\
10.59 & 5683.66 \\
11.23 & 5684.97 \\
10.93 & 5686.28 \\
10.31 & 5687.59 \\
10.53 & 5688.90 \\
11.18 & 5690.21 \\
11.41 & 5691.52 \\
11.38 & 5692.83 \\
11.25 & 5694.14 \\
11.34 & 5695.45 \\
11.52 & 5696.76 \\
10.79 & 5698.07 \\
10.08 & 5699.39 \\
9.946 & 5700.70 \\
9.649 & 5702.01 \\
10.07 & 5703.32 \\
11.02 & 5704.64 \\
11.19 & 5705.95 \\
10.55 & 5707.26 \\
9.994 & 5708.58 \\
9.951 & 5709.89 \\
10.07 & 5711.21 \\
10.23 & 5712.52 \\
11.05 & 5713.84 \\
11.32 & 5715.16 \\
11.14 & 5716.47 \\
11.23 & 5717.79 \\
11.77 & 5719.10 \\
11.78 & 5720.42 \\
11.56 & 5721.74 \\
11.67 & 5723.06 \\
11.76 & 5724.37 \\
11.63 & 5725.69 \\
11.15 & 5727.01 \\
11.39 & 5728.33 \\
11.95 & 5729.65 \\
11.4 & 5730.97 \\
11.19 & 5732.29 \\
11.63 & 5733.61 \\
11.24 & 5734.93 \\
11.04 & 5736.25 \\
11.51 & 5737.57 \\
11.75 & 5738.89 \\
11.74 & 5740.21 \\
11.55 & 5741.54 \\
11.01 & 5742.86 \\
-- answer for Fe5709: 1.18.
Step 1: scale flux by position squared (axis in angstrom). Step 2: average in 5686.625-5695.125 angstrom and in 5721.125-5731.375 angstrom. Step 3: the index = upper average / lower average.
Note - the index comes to 1.06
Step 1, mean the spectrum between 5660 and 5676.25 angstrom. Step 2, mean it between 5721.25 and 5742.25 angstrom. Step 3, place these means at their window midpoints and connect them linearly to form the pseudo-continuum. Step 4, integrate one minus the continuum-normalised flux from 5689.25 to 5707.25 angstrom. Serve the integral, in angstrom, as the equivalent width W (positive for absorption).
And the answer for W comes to 0.7 angstrom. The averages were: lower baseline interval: 11.1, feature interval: 10.8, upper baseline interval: 11.5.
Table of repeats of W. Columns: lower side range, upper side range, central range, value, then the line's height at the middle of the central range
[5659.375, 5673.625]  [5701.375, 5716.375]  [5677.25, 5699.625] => -0.27 angstrom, 10.8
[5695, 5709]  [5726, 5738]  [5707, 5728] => -0.14 angstrom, 11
